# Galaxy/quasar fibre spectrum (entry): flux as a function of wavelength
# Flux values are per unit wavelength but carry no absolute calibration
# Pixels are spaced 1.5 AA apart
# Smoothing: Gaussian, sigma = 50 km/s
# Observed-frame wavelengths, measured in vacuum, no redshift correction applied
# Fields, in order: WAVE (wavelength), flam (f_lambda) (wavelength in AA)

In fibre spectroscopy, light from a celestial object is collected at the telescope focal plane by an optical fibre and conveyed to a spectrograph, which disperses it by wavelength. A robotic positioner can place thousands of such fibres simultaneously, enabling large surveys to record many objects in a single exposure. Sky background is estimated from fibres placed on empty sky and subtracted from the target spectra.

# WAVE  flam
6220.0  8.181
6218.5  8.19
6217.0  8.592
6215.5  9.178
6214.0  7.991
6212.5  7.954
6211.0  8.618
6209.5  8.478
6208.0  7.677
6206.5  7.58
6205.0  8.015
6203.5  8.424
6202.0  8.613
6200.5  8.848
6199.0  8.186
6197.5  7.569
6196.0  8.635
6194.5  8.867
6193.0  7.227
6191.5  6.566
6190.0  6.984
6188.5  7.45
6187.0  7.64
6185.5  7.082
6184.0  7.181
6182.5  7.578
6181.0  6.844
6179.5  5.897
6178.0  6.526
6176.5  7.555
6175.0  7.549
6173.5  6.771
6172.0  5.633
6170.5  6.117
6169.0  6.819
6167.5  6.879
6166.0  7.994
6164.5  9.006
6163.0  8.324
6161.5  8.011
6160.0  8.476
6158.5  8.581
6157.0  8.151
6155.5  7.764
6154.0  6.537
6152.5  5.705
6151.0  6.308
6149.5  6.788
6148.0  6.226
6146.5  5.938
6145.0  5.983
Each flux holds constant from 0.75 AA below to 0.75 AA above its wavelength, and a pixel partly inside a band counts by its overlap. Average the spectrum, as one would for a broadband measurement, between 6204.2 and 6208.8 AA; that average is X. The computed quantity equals 7.77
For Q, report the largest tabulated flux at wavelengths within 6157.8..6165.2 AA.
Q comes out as 9.006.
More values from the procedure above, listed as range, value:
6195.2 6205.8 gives 8.848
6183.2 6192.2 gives 7.64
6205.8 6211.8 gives 8.618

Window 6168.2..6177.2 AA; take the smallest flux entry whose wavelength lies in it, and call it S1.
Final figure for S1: 5.633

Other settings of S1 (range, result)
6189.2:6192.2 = 6.566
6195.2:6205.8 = 7.569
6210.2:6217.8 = 7.954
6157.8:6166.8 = 7.994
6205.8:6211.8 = 7.58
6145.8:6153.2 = 5.705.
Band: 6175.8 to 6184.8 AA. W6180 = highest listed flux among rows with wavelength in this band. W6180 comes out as 7.578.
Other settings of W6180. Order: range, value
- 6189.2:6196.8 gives 8.867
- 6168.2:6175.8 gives 7.549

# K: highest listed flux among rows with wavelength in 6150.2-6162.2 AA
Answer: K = 8.581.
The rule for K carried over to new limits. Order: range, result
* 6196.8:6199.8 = 8.186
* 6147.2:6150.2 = 6.788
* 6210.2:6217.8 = 9.178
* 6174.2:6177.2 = 7.555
